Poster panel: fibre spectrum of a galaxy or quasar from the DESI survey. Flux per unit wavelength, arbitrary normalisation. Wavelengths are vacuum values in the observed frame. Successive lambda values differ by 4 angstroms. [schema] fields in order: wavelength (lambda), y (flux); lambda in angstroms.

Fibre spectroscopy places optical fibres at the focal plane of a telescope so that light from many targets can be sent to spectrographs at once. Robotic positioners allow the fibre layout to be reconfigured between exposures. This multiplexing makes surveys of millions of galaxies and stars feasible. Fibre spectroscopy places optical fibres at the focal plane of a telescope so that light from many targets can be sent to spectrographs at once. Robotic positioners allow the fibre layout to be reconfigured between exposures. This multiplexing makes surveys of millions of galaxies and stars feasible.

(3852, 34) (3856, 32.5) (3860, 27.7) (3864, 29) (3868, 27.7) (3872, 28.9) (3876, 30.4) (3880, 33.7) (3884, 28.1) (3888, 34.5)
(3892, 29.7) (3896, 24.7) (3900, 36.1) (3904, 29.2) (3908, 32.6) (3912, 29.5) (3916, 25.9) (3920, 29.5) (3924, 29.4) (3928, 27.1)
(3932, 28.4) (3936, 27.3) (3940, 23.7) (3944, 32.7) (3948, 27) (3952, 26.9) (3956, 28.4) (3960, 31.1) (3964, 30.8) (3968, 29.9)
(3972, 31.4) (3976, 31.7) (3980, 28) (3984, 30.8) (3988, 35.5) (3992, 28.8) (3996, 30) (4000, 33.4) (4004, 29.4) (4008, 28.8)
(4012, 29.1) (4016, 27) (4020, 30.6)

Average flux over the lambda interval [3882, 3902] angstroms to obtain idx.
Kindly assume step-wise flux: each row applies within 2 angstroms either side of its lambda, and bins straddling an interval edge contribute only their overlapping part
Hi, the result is 30.6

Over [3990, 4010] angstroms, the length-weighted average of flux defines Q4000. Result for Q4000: 30.1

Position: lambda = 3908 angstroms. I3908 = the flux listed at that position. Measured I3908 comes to 32.6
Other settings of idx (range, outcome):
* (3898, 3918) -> 30.7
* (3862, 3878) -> 29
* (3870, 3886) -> 30.3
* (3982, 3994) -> 31.7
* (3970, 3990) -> 31.5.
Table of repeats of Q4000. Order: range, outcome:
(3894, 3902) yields 30.4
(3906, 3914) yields 31.1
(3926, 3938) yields 27.6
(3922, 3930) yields 28.2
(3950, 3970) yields 29.4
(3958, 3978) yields 31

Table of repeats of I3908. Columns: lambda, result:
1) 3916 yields 25.9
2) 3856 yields 32.5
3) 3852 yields 34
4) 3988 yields 35.5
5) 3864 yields 29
